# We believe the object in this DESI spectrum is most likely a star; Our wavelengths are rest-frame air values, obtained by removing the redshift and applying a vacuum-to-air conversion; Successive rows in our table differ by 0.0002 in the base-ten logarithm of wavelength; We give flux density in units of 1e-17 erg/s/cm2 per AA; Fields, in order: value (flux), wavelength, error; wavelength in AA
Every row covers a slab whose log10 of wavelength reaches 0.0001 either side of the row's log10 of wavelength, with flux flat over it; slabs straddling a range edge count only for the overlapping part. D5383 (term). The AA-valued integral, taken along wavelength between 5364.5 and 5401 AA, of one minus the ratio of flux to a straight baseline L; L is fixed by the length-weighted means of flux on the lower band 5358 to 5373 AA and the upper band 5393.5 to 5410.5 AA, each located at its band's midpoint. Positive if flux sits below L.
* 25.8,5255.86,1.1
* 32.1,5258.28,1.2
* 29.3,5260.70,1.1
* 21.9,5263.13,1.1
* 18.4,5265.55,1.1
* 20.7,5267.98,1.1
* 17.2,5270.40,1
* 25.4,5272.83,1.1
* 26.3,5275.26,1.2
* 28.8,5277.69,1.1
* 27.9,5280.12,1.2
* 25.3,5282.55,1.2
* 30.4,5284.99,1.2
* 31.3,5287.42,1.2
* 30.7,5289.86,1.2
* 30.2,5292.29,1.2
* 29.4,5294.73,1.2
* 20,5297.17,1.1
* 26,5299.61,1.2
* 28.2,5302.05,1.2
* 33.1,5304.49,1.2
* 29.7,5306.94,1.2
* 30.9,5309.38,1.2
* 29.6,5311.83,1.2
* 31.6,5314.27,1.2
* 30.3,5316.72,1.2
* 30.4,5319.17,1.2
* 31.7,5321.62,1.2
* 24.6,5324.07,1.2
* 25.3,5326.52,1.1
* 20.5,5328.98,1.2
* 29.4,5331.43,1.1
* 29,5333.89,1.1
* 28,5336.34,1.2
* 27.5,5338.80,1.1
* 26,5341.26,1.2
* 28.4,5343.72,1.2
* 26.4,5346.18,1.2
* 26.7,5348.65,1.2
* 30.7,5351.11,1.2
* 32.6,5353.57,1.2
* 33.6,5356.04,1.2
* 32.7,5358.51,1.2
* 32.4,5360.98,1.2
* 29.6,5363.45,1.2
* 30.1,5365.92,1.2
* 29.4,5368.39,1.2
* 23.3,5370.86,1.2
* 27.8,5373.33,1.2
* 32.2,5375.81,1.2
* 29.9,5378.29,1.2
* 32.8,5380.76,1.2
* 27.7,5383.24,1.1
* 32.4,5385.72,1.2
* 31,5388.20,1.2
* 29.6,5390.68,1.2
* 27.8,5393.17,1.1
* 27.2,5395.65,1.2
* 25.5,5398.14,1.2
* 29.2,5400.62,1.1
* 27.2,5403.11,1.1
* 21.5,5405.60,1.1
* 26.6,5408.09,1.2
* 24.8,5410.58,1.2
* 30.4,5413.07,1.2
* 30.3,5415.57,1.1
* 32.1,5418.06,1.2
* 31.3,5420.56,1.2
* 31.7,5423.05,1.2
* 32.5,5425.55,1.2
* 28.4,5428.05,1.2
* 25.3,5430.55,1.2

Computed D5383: -1.6 AA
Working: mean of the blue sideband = 29.3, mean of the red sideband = 26.2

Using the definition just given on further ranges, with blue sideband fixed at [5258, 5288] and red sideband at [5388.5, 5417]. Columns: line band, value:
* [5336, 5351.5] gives -0.56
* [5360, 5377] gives -1.45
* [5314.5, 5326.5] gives -1.32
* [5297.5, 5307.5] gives -0.96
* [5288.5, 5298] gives -0.80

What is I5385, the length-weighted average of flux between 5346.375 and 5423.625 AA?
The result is 29.3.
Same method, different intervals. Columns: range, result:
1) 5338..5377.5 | 29.4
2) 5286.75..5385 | 29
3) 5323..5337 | 26.1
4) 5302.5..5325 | 30.2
